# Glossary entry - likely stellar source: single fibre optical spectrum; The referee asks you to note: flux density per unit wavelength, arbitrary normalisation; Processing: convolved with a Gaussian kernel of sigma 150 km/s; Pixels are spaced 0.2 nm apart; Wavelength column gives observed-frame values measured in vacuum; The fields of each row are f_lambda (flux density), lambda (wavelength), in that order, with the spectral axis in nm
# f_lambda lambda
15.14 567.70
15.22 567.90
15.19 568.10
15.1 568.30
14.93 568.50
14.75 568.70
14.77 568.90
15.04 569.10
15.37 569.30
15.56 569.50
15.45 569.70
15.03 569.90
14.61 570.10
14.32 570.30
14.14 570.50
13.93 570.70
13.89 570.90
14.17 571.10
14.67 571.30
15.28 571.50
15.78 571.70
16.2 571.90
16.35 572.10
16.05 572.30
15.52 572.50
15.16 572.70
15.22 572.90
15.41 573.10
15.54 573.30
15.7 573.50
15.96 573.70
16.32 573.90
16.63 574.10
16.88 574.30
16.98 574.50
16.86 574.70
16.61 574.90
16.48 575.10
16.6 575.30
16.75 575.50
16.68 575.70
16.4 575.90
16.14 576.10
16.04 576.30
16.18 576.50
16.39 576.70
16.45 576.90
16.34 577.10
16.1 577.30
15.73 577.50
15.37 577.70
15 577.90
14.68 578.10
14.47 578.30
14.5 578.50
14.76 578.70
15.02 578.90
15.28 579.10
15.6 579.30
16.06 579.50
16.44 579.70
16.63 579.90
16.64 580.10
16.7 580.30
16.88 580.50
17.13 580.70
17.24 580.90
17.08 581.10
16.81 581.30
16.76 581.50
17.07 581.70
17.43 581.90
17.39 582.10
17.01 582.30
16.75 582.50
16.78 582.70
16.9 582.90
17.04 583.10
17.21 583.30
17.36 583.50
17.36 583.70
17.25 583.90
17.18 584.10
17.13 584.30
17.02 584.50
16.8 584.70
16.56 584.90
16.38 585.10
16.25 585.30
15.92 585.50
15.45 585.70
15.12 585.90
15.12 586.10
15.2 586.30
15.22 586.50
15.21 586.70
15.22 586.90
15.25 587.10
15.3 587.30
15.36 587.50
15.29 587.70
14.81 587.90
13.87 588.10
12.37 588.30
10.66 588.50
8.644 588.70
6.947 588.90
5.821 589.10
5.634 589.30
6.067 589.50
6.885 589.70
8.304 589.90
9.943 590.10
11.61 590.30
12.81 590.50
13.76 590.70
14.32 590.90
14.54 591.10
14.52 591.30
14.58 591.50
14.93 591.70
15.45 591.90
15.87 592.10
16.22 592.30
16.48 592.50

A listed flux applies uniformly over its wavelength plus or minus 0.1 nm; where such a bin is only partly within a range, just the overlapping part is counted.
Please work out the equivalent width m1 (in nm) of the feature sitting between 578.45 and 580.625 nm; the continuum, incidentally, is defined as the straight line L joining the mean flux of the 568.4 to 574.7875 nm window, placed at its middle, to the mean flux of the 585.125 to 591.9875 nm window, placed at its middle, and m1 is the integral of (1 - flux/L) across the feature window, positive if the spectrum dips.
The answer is -0.26 nm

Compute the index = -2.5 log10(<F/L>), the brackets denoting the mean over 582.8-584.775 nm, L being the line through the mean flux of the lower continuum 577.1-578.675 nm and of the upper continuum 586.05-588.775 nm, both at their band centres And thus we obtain -0.18 mag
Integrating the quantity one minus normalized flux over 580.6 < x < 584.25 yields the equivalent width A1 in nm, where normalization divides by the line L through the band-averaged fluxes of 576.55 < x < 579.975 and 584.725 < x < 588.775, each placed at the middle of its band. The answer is -0.47 nm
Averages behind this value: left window 15.6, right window 14.7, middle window 17.1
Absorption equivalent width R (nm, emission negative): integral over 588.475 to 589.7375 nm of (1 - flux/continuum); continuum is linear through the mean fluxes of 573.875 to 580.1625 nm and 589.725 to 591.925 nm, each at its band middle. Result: 0.59 nm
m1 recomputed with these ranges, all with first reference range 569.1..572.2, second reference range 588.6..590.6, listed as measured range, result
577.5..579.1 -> -0.344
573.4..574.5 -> -0.203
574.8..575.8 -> -0.247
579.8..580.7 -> -0.403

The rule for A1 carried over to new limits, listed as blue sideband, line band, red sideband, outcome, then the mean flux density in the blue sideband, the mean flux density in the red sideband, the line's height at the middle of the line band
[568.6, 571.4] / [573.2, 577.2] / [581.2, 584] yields -0.18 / 14.7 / 17.1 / 15.7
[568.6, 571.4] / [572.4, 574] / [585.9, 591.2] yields -0.15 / 14.7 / 12.1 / 14.3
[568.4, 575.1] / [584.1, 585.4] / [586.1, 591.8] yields -0.36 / 15.4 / 12.3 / 13.1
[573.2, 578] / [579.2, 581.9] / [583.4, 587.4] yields -0.09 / 16.3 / 16.1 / 16.2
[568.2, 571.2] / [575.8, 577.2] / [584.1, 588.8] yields -0.13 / 14.7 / 15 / 14.8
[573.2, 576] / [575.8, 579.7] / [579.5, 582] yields 0.24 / 16.5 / 16.9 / 16.7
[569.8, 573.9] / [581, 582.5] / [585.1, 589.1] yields -0.28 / 15.2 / 13.9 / 14.4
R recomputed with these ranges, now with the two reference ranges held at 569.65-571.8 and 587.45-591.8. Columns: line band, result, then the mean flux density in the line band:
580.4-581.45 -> -0.34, 17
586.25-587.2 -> -0.27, 15.2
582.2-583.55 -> -0.48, 17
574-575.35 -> -0.27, 16.7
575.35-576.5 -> -0.22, 16.4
